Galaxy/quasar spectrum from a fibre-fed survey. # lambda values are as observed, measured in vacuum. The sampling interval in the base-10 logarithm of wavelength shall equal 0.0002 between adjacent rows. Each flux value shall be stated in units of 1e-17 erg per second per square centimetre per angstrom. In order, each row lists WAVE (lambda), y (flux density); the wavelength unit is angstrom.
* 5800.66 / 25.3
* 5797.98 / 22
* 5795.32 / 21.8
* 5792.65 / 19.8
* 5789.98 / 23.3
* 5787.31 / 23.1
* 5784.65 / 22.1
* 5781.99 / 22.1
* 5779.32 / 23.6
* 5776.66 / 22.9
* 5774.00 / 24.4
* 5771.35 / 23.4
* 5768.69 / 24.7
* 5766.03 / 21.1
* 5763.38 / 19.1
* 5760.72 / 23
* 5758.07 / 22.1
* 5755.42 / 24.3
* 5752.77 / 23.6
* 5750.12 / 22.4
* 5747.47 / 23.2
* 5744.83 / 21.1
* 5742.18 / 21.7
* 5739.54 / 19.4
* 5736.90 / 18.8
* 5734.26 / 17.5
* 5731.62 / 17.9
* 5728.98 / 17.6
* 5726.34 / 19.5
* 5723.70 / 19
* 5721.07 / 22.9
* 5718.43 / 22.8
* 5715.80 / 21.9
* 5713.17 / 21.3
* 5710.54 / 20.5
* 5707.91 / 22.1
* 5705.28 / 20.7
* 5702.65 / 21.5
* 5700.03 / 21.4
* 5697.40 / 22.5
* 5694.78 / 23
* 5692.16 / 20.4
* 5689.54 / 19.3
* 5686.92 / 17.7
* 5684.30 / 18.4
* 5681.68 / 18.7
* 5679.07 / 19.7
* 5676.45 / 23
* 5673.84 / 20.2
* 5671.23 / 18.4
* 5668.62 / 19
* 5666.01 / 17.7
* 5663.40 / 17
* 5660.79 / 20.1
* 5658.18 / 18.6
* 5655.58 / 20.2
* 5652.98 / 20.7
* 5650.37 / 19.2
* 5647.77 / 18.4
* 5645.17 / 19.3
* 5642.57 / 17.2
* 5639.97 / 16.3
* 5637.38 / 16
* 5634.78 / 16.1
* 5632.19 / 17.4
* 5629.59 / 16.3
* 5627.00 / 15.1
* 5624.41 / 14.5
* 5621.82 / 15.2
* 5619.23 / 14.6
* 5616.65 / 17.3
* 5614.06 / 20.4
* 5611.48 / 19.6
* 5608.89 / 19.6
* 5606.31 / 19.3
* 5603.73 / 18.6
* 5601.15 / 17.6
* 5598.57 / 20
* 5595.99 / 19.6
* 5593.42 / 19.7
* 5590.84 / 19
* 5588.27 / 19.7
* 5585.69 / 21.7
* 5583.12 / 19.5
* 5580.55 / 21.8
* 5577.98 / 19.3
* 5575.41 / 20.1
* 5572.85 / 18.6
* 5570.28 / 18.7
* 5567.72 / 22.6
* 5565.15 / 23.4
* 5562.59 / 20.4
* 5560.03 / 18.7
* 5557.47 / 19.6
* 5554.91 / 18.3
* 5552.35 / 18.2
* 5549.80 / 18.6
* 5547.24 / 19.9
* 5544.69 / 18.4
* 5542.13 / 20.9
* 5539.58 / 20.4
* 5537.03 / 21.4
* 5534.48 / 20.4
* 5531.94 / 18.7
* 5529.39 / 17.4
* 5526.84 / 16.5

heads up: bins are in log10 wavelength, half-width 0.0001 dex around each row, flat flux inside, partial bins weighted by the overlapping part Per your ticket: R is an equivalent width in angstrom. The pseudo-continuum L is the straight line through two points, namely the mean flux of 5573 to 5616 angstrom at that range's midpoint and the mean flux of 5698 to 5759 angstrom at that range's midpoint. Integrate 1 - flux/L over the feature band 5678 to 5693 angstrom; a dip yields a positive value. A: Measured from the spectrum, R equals 1.2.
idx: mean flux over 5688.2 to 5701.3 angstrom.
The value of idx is 21.3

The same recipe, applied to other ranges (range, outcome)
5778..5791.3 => 22.8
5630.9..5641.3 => 16.5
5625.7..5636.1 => 16.2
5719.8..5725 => 21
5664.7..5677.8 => 19.7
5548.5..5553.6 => 18.4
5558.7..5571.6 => 20.7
